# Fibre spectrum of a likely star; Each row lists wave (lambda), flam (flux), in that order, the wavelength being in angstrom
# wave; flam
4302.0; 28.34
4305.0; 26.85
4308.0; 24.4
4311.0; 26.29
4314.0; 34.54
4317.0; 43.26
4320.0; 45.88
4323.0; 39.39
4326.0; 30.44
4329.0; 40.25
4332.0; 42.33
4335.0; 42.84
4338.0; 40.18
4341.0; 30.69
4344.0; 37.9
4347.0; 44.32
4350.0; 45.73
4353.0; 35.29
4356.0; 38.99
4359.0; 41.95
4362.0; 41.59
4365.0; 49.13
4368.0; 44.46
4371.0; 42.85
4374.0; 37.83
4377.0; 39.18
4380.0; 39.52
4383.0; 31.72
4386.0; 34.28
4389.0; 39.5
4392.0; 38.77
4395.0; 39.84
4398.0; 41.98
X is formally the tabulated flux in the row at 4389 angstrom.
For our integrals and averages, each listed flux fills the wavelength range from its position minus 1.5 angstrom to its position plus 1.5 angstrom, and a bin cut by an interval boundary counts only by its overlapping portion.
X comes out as 39.5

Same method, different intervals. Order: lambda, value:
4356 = 38.99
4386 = 34.28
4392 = 38.77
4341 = 30.69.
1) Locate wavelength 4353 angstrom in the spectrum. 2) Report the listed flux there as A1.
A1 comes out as 35.29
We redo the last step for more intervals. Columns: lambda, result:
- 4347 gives 44.32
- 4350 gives 45.73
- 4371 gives 42.85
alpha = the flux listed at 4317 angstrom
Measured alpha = 43.26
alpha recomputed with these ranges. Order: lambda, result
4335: 42.84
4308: 24.4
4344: 37.9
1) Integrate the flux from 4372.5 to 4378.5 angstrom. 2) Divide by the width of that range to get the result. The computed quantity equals 38.5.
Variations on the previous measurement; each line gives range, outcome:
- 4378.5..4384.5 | 35.6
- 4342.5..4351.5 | 42.7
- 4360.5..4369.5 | 45.1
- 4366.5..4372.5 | 43.7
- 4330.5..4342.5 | 39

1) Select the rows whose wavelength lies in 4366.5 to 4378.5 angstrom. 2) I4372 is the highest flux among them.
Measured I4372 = 44.46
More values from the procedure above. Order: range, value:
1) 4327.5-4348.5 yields 44.32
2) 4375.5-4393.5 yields 39.52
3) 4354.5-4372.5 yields 49.13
